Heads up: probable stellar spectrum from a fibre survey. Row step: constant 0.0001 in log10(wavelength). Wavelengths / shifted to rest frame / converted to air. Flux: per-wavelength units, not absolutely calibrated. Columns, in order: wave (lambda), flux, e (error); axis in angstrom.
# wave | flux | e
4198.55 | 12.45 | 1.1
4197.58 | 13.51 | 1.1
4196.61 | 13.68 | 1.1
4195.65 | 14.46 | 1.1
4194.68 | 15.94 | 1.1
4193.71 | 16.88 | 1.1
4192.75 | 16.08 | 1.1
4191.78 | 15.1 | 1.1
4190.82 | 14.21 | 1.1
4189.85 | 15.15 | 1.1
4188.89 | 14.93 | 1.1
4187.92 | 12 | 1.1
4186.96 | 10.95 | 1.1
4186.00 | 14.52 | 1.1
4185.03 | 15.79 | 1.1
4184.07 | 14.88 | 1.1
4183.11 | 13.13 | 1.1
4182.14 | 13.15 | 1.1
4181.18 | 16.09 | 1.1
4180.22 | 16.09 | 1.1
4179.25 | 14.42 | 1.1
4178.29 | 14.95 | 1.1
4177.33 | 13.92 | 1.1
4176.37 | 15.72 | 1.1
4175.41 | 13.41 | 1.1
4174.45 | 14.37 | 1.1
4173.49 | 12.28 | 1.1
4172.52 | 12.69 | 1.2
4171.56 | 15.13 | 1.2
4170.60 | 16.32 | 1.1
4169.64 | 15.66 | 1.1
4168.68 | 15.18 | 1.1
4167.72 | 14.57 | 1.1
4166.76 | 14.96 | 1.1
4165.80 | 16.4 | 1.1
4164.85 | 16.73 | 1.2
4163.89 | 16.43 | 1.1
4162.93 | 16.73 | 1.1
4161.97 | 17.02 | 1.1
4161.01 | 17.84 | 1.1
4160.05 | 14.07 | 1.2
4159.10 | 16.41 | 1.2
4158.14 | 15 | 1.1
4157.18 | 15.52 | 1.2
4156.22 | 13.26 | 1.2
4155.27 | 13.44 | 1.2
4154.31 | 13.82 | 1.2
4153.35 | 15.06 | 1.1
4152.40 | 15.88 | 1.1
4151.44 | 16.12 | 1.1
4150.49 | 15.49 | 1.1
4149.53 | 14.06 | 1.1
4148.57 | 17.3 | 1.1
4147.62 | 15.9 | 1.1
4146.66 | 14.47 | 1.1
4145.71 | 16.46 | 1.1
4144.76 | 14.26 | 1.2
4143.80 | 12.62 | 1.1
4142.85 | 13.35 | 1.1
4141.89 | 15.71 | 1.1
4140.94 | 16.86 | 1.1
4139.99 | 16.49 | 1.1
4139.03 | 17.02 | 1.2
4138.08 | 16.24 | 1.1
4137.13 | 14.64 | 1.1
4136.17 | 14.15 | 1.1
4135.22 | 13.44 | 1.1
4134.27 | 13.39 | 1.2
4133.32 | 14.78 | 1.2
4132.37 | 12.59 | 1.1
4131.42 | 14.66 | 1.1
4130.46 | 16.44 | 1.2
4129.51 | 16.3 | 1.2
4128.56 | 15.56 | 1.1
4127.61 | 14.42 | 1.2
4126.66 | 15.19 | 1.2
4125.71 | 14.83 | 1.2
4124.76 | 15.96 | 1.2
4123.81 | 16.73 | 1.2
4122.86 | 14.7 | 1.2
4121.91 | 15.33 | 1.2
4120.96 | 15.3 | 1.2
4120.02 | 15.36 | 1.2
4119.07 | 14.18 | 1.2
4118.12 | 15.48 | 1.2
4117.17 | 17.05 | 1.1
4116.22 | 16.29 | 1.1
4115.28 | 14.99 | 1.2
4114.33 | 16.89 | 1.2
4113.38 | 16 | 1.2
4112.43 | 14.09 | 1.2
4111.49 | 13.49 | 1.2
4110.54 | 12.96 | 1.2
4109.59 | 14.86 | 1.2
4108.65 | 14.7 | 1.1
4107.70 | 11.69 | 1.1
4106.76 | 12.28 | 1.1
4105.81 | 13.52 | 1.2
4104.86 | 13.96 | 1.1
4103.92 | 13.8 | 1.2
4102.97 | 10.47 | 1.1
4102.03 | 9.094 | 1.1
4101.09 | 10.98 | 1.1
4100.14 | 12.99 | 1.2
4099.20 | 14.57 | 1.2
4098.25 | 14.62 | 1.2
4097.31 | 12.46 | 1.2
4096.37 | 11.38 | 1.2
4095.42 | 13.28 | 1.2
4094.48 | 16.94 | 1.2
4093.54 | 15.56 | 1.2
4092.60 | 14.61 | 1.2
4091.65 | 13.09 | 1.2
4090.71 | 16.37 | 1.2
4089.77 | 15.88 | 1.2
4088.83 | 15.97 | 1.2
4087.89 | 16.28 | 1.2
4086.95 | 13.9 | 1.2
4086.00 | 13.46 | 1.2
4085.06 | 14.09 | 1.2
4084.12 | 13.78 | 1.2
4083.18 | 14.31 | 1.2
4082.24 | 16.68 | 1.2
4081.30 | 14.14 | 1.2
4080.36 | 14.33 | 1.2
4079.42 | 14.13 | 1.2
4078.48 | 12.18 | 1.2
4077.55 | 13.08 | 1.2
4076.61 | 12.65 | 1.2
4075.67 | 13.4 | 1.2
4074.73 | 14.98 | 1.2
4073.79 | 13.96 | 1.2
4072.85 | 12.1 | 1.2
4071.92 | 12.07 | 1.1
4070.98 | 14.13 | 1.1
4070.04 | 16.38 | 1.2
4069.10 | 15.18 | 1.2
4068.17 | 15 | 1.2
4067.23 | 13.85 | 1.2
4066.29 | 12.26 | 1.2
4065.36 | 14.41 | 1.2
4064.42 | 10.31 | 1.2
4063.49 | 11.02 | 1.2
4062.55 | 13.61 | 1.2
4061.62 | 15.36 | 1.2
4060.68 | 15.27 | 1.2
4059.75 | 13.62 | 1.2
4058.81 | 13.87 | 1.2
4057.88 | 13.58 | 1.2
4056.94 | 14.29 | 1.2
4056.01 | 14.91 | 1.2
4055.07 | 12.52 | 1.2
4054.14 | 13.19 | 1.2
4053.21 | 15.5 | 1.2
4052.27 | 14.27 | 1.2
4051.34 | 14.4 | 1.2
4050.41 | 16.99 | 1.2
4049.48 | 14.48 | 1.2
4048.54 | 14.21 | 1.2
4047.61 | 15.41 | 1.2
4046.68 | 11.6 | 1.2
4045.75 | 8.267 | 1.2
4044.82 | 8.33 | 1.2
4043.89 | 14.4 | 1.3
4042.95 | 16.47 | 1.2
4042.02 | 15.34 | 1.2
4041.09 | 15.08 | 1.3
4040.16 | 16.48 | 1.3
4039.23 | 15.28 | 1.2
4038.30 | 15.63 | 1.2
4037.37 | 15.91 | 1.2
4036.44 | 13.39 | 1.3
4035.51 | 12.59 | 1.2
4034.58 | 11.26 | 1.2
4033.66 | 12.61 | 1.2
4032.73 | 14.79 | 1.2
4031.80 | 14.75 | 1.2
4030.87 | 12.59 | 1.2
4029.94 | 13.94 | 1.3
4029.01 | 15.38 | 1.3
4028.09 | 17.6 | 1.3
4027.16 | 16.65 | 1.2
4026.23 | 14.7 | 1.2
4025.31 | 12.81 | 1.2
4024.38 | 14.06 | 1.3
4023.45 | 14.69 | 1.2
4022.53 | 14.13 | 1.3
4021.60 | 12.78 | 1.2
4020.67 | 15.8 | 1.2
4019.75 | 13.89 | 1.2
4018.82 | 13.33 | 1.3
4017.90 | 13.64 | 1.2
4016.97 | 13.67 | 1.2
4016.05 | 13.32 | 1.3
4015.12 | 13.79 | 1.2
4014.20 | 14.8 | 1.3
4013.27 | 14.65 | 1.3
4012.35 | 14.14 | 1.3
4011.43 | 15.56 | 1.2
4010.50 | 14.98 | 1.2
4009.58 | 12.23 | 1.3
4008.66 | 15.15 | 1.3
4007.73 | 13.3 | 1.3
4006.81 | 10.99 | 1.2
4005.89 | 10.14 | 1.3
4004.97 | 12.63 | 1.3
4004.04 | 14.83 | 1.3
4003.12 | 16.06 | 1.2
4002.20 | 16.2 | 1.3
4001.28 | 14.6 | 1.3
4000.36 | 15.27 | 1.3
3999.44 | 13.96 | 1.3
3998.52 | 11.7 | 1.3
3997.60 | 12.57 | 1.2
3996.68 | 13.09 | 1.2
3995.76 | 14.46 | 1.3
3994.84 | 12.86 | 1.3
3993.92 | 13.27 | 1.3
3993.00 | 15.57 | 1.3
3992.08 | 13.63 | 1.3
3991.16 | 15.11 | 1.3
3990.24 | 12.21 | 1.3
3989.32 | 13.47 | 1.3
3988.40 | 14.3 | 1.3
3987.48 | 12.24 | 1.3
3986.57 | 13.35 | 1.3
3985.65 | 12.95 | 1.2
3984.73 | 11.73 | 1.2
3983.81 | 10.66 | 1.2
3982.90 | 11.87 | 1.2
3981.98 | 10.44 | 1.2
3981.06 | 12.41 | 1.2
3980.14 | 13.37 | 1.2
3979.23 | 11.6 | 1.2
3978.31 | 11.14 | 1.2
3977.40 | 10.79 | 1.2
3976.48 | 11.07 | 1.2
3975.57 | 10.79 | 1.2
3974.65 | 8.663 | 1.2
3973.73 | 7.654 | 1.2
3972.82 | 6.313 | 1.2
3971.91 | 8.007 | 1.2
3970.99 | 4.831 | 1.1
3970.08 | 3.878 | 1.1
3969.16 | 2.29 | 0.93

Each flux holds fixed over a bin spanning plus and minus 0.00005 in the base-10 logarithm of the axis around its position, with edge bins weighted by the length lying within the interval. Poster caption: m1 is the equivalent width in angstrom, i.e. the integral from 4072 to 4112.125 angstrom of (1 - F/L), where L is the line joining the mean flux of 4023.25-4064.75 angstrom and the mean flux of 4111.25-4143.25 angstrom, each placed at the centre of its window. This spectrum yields 2.8 angstrom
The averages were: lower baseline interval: 14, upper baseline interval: 15.2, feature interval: 13.7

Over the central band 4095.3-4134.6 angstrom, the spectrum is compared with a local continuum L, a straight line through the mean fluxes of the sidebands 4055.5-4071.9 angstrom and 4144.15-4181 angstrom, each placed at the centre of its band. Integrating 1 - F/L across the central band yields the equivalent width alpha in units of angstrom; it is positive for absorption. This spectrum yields 0.9 angstrom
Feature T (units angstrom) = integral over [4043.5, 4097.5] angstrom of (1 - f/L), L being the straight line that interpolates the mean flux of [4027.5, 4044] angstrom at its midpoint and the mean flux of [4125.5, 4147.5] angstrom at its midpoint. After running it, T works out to 3.2 angstrom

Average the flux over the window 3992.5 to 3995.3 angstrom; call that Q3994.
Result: 13.9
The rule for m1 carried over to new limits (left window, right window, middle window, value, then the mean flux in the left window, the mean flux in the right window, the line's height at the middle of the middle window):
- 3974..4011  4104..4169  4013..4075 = -1.6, 12.9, 15.1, 13.7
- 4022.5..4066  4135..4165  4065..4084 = 0.6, 14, 15.4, 14.4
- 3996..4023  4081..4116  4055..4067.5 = 0.4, 13.8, 14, 13.9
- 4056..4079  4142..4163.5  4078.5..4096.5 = -0.8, 13.6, 15.2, 14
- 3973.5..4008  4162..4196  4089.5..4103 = 0.3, 12.7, 14.9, 13.9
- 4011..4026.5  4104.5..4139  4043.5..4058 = 0.8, 14.1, 14.8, 14.3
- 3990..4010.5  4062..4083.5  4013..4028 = -0.6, 13.7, 13.7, 13.7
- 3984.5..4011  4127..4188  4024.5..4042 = -0.8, 13.6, 15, 13.9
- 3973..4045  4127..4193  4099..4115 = 1.2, 13.5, 15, 14.4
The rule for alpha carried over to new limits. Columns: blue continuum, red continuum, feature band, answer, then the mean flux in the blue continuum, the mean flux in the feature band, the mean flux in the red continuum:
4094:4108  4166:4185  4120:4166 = -4.8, 12.8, 15.3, 14.6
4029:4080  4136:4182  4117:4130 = -0.6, 13.8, 15.4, 15.2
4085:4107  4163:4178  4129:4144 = -0.6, 13.7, 15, 15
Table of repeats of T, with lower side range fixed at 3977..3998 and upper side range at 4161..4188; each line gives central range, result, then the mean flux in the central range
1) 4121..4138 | -0.7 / 14.9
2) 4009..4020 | -0.8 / 14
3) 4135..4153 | -1.0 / 15.3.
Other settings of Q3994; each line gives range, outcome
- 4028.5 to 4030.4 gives 14.8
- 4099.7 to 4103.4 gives 10.9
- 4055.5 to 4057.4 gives 14.5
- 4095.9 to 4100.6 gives 13.2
